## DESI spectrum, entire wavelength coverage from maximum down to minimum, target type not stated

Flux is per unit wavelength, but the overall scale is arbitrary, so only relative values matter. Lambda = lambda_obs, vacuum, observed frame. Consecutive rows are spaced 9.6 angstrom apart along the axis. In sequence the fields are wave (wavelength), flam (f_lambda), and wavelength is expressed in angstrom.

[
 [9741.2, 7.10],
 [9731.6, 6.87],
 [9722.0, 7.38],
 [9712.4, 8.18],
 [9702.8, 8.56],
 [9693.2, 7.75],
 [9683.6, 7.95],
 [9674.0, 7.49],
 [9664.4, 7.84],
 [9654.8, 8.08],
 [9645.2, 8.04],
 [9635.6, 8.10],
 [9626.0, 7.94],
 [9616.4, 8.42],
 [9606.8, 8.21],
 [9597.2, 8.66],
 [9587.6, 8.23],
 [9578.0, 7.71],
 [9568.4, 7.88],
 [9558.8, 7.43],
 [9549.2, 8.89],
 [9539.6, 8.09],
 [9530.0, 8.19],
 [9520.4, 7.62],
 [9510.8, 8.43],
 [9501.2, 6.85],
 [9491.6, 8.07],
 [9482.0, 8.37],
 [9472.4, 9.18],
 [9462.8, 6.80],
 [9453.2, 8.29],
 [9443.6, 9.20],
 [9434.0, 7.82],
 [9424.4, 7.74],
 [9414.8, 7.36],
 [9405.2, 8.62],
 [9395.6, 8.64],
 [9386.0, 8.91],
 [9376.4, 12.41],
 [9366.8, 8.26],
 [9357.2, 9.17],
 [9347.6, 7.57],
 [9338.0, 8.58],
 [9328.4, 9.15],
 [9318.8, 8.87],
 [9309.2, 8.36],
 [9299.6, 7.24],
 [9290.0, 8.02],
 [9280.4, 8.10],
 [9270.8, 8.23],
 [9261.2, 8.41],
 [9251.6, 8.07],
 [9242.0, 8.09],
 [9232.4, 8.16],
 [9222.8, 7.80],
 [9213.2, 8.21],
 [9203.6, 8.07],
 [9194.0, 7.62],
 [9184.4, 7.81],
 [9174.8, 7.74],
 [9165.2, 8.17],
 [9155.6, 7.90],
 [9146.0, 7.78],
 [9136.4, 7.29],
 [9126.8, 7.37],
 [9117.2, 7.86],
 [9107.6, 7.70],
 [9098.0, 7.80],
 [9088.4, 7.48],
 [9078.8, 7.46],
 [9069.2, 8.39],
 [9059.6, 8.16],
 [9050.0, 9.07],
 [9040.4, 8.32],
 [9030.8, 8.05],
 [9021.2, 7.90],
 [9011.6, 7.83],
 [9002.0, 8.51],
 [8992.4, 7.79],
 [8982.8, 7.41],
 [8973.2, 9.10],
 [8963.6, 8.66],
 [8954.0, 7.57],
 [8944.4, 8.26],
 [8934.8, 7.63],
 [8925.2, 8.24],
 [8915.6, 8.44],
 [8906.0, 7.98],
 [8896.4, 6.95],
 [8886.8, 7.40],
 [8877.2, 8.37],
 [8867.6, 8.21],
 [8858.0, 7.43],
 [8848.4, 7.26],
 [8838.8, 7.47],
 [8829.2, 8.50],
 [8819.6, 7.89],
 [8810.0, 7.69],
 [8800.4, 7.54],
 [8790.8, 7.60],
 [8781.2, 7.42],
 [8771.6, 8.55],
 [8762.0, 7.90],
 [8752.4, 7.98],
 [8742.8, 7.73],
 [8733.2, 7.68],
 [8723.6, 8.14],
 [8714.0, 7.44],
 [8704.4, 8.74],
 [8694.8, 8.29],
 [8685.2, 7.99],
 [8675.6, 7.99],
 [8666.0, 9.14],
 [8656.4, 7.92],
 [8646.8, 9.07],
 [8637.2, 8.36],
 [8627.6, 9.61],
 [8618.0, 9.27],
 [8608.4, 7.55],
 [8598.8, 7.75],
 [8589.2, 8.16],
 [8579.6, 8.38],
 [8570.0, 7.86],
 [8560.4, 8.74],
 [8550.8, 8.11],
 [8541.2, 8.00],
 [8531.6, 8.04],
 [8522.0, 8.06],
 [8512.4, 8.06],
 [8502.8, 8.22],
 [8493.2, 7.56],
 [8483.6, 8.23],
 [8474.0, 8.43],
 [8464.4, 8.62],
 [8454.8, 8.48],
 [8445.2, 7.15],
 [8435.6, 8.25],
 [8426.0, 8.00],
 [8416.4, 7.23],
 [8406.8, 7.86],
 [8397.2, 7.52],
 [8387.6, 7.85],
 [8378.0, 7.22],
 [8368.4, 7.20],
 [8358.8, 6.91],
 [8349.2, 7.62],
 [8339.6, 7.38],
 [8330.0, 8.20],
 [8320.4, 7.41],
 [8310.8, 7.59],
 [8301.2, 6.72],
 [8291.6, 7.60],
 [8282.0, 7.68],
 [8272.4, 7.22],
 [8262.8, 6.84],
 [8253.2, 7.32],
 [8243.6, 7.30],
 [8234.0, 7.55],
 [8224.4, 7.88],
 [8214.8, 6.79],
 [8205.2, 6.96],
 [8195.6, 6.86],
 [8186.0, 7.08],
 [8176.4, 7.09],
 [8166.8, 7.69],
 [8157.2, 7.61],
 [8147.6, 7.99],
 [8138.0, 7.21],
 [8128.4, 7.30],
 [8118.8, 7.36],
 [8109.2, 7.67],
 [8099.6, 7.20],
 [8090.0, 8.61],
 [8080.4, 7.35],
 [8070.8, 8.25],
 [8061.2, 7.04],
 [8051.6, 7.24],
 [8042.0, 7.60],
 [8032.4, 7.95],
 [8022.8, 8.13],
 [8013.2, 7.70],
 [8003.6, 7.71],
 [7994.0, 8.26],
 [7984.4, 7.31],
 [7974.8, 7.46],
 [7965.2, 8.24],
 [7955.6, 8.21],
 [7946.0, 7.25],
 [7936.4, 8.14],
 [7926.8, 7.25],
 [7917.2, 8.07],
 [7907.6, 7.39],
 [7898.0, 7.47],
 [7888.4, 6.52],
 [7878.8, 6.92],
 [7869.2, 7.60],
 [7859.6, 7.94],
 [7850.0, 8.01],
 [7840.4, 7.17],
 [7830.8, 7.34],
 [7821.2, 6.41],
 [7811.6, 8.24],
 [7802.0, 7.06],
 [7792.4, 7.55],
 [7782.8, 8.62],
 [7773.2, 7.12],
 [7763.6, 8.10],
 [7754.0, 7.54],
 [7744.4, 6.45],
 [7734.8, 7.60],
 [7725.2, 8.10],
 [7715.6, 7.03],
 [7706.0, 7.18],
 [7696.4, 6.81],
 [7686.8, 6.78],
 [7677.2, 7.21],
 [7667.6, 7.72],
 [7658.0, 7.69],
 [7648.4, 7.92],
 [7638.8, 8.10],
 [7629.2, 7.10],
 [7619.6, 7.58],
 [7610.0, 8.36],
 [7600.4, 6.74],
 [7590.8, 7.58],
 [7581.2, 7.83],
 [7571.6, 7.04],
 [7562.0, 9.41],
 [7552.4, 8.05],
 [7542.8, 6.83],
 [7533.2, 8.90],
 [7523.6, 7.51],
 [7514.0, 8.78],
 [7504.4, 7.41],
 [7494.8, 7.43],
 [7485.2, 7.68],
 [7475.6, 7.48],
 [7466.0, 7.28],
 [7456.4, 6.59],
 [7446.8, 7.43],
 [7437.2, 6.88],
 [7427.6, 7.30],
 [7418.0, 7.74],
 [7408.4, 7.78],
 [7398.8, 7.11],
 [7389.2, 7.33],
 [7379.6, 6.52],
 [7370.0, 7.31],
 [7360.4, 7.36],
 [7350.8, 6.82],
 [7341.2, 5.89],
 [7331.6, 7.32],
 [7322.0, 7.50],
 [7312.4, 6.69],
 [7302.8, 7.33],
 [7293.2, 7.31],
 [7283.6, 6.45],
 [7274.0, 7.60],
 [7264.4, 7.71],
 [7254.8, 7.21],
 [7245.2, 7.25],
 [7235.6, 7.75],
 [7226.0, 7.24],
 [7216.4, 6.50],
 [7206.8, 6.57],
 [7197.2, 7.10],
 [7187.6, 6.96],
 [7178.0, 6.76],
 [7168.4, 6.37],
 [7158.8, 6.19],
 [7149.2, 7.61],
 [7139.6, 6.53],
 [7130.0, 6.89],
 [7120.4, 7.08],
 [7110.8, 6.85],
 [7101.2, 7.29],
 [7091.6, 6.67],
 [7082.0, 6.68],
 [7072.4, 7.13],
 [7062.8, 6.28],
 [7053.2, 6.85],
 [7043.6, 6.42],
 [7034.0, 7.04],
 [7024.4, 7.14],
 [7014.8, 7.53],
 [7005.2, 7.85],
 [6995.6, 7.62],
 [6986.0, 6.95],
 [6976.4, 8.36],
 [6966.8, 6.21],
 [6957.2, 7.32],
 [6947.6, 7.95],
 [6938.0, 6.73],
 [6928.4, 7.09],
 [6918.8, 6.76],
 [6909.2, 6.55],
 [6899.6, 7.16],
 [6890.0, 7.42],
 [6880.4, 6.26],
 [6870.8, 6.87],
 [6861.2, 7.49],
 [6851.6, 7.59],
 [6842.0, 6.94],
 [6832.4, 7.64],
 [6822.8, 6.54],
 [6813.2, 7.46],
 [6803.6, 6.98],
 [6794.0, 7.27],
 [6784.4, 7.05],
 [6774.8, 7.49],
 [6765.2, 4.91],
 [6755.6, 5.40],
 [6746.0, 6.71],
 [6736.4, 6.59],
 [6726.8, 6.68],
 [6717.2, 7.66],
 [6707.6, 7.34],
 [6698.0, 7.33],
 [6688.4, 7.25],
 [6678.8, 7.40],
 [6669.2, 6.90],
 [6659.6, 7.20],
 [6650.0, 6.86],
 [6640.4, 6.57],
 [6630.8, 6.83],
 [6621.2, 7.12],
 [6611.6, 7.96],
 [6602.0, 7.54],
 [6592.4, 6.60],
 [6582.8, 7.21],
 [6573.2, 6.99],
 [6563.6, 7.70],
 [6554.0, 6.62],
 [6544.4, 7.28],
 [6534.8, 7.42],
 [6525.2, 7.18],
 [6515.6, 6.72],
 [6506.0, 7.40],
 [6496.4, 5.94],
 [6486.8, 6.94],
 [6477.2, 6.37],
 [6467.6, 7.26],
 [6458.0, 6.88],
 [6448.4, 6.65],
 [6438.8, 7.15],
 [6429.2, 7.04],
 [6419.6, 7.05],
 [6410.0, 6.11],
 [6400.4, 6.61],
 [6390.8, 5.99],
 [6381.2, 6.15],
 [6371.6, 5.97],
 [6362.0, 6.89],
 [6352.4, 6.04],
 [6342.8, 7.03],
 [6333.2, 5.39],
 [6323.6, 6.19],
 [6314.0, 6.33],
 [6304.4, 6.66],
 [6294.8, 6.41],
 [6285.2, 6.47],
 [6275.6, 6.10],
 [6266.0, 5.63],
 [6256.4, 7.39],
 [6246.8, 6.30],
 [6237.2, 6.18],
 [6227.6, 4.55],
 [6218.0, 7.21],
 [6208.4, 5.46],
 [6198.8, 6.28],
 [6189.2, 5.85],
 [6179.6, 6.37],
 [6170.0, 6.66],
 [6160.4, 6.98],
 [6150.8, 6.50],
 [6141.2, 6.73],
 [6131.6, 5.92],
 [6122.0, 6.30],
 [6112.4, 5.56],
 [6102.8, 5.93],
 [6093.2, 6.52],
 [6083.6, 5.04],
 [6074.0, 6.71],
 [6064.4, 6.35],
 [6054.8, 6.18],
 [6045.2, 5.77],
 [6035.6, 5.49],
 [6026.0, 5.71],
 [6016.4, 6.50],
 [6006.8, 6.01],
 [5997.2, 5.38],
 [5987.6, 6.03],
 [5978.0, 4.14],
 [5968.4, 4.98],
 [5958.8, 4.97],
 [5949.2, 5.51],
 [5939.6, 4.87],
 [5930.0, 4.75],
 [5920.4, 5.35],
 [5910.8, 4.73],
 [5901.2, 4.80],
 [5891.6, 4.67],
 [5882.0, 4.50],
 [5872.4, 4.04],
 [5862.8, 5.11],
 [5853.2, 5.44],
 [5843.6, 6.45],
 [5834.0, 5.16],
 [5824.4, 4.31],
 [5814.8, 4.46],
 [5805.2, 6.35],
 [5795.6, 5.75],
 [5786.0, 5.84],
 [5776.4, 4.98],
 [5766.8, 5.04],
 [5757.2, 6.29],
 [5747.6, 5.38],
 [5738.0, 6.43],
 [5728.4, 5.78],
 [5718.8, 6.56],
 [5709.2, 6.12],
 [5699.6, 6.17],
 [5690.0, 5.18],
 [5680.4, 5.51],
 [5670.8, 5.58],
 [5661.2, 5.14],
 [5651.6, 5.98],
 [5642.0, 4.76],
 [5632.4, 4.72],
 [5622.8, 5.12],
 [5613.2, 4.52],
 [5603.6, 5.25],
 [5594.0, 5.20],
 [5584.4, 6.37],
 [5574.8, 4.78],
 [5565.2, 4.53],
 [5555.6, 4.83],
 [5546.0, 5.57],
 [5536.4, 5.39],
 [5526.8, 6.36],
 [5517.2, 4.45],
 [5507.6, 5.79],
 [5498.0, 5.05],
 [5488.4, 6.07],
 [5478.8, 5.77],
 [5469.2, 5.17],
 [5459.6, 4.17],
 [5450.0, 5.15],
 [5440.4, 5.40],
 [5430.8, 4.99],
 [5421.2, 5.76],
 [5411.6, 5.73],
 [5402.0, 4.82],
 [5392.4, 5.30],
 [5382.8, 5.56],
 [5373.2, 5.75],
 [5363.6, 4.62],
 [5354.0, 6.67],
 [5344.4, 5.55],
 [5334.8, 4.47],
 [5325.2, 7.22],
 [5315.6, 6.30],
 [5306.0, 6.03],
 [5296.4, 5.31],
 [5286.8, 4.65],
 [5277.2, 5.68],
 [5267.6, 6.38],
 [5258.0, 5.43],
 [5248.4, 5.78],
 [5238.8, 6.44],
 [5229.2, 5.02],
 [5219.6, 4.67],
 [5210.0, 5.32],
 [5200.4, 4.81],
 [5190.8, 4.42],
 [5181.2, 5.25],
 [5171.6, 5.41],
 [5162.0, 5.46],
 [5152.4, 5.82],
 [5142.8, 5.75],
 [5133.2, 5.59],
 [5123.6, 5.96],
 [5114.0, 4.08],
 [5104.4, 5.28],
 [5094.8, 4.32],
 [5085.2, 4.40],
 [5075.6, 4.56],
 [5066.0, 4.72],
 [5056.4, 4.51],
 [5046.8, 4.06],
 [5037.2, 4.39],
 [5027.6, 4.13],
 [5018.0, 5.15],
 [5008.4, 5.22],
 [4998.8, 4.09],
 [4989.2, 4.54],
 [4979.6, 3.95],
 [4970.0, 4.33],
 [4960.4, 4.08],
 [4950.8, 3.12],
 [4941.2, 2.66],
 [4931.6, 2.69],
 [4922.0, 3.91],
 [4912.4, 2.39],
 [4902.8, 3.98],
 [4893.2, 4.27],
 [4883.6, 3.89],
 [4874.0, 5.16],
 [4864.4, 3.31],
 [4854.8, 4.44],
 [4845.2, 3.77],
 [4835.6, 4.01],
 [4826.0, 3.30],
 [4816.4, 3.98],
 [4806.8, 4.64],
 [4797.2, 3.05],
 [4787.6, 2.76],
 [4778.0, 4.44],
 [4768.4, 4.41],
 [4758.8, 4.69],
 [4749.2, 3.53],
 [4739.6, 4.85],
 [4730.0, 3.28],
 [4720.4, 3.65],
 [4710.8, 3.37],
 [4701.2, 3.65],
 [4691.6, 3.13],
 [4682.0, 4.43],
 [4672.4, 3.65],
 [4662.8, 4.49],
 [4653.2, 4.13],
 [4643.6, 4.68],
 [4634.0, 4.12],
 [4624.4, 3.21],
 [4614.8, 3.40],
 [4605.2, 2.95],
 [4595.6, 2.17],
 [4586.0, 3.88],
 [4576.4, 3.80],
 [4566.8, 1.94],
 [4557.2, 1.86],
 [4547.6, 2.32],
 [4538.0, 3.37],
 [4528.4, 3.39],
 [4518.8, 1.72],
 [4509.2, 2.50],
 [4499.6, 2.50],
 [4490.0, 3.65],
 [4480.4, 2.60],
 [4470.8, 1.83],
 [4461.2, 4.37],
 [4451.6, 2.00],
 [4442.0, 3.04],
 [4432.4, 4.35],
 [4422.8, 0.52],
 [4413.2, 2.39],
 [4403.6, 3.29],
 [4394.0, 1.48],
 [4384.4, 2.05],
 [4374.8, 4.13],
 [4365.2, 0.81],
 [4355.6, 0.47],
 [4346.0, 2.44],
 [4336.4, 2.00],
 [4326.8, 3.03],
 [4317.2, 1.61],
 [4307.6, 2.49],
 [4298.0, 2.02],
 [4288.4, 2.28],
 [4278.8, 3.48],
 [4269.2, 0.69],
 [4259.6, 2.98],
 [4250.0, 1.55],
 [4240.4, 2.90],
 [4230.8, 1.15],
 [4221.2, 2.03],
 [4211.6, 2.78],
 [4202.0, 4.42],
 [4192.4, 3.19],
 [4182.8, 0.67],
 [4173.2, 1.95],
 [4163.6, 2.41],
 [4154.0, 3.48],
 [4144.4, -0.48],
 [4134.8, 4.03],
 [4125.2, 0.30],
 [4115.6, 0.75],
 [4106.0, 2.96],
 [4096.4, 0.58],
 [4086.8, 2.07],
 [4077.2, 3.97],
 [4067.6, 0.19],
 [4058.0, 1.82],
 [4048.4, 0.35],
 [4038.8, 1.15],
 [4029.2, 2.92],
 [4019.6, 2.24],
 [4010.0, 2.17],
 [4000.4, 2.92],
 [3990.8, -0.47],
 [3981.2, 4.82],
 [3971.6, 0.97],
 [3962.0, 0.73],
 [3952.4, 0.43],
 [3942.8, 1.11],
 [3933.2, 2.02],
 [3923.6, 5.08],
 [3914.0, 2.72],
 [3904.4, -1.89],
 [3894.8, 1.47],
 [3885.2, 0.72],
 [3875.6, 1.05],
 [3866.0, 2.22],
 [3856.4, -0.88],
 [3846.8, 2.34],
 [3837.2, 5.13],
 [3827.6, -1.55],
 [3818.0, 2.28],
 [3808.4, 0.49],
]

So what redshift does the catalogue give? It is 0.148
